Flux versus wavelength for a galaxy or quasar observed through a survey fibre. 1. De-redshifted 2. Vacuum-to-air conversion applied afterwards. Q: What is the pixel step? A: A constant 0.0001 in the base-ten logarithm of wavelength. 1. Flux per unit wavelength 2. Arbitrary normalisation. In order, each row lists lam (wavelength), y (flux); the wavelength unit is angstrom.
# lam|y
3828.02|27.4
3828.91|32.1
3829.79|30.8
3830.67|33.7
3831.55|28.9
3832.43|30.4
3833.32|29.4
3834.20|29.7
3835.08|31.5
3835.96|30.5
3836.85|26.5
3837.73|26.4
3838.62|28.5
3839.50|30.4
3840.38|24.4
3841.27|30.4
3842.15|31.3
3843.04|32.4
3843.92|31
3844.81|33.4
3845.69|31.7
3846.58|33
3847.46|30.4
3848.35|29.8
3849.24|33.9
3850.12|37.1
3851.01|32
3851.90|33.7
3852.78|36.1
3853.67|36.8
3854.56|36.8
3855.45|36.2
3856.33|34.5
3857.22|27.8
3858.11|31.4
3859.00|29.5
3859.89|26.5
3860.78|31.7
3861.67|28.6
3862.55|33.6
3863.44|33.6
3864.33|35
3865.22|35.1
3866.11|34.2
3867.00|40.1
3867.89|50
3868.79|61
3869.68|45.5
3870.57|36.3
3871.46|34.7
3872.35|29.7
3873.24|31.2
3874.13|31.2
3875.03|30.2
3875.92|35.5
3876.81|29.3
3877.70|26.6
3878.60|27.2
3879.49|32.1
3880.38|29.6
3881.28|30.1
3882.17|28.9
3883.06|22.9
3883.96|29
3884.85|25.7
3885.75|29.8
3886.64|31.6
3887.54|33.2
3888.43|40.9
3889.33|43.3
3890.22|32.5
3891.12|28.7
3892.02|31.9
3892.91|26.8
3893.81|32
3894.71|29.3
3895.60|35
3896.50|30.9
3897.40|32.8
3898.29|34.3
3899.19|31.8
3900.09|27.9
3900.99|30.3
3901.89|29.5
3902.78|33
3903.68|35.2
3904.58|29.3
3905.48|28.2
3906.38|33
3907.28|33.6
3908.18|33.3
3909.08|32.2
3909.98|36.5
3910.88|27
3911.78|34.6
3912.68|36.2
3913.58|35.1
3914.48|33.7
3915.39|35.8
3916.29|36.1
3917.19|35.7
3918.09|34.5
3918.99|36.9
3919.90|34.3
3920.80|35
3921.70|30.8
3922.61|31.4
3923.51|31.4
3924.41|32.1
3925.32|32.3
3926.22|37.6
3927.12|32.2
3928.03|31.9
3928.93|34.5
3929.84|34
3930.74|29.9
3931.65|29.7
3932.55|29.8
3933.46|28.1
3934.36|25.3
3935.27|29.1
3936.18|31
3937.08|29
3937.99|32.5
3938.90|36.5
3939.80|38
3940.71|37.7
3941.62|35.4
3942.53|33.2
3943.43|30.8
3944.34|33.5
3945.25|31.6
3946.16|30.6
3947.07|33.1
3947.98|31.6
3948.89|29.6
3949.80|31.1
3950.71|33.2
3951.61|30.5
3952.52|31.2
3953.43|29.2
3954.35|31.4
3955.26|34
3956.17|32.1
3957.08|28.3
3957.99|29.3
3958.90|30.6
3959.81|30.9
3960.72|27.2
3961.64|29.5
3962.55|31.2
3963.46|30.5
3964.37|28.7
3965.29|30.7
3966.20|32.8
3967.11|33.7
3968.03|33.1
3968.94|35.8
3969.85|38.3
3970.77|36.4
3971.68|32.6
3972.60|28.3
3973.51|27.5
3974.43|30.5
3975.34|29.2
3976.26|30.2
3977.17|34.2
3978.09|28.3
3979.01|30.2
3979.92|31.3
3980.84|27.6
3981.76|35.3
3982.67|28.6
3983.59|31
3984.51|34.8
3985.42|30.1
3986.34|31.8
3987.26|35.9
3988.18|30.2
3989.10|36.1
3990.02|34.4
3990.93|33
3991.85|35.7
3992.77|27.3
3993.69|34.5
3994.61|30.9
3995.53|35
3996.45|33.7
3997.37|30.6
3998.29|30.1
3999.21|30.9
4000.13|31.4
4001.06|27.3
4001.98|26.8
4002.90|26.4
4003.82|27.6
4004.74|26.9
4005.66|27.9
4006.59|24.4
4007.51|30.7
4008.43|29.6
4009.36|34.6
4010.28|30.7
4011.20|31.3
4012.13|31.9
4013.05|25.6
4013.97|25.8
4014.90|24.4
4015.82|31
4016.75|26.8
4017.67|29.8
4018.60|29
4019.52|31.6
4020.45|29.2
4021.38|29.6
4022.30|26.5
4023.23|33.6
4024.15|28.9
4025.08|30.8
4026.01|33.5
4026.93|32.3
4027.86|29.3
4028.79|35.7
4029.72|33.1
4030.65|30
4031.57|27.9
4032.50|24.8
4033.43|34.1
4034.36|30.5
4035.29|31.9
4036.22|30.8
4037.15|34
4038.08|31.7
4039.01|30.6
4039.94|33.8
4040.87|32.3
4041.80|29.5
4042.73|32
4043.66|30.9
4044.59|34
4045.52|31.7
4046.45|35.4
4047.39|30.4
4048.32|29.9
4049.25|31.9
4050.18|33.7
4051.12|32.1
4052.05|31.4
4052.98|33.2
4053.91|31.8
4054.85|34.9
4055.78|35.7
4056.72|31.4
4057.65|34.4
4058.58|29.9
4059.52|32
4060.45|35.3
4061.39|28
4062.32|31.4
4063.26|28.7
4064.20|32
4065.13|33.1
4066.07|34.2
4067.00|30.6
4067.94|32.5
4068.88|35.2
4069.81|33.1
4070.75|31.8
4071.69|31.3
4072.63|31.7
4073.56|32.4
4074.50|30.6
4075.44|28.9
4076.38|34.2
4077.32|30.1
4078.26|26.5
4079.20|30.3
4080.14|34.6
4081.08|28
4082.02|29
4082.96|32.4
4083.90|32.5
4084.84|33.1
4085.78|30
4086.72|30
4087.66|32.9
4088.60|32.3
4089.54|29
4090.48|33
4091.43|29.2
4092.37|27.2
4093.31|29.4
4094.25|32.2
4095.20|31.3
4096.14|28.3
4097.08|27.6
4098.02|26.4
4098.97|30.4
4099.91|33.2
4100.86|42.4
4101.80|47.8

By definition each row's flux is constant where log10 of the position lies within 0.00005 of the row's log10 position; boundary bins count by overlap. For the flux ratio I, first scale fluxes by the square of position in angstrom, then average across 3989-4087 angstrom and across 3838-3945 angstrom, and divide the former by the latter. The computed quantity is 1.02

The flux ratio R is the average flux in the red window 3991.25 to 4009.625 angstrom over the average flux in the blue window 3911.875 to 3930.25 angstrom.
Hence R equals 0.9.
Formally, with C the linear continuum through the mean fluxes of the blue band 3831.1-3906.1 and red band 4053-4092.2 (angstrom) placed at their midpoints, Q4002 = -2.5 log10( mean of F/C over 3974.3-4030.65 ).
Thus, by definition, 0.044 mag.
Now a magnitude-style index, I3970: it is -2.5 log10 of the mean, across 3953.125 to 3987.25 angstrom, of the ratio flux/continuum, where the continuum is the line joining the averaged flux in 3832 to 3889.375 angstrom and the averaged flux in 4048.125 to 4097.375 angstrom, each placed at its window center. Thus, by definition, 0.024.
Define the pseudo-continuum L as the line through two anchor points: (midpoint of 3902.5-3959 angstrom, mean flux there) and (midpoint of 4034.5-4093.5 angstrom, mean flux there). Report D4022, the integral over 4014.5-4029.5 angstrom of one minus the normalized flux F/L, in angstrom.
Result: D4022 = 0.8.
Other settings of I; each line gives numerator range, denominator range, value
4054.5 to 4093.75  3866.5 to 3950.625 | 1.04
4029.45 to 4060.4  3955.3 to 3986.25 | 1.06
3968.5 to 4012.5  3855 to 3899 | 1.00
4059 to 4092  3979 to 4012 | 1.05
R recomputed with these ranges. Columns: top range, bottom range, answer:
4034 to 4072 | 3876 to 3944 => 1.00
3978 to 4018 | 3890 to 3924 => 0.94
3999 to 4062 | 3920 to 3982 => 0.97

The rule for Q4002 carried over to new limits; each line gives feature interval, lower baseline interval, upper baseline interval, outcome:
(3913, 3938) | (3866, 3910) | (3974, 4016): -0.01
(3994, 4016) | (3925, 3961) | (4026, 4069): 0.09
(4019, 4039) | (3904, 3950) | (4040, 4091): 0.04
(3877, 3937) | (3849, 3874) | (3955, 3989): 0.06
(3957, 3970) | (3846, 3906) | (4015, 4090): 0.03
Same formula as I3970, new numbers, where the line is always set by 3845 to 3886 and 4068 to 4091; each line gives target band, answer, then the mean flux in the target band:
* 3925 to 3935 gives 0.04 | 31.4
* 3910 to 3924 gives -0.04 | 34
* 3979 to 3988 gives 0.02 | 31.7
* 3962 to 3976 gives 0.01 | 31.9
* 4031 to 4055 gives 0.00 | 31.7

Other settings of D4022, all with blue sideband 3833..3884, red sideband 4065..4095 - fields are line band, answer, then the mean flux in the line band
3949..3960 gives 0.4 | 31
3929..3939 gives 0.5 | 30.4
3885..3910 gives 0.1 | 32.2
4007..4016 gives 0.6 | 29.5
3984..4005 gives 0.2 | 31.4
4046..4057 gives -0.4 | 32.6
